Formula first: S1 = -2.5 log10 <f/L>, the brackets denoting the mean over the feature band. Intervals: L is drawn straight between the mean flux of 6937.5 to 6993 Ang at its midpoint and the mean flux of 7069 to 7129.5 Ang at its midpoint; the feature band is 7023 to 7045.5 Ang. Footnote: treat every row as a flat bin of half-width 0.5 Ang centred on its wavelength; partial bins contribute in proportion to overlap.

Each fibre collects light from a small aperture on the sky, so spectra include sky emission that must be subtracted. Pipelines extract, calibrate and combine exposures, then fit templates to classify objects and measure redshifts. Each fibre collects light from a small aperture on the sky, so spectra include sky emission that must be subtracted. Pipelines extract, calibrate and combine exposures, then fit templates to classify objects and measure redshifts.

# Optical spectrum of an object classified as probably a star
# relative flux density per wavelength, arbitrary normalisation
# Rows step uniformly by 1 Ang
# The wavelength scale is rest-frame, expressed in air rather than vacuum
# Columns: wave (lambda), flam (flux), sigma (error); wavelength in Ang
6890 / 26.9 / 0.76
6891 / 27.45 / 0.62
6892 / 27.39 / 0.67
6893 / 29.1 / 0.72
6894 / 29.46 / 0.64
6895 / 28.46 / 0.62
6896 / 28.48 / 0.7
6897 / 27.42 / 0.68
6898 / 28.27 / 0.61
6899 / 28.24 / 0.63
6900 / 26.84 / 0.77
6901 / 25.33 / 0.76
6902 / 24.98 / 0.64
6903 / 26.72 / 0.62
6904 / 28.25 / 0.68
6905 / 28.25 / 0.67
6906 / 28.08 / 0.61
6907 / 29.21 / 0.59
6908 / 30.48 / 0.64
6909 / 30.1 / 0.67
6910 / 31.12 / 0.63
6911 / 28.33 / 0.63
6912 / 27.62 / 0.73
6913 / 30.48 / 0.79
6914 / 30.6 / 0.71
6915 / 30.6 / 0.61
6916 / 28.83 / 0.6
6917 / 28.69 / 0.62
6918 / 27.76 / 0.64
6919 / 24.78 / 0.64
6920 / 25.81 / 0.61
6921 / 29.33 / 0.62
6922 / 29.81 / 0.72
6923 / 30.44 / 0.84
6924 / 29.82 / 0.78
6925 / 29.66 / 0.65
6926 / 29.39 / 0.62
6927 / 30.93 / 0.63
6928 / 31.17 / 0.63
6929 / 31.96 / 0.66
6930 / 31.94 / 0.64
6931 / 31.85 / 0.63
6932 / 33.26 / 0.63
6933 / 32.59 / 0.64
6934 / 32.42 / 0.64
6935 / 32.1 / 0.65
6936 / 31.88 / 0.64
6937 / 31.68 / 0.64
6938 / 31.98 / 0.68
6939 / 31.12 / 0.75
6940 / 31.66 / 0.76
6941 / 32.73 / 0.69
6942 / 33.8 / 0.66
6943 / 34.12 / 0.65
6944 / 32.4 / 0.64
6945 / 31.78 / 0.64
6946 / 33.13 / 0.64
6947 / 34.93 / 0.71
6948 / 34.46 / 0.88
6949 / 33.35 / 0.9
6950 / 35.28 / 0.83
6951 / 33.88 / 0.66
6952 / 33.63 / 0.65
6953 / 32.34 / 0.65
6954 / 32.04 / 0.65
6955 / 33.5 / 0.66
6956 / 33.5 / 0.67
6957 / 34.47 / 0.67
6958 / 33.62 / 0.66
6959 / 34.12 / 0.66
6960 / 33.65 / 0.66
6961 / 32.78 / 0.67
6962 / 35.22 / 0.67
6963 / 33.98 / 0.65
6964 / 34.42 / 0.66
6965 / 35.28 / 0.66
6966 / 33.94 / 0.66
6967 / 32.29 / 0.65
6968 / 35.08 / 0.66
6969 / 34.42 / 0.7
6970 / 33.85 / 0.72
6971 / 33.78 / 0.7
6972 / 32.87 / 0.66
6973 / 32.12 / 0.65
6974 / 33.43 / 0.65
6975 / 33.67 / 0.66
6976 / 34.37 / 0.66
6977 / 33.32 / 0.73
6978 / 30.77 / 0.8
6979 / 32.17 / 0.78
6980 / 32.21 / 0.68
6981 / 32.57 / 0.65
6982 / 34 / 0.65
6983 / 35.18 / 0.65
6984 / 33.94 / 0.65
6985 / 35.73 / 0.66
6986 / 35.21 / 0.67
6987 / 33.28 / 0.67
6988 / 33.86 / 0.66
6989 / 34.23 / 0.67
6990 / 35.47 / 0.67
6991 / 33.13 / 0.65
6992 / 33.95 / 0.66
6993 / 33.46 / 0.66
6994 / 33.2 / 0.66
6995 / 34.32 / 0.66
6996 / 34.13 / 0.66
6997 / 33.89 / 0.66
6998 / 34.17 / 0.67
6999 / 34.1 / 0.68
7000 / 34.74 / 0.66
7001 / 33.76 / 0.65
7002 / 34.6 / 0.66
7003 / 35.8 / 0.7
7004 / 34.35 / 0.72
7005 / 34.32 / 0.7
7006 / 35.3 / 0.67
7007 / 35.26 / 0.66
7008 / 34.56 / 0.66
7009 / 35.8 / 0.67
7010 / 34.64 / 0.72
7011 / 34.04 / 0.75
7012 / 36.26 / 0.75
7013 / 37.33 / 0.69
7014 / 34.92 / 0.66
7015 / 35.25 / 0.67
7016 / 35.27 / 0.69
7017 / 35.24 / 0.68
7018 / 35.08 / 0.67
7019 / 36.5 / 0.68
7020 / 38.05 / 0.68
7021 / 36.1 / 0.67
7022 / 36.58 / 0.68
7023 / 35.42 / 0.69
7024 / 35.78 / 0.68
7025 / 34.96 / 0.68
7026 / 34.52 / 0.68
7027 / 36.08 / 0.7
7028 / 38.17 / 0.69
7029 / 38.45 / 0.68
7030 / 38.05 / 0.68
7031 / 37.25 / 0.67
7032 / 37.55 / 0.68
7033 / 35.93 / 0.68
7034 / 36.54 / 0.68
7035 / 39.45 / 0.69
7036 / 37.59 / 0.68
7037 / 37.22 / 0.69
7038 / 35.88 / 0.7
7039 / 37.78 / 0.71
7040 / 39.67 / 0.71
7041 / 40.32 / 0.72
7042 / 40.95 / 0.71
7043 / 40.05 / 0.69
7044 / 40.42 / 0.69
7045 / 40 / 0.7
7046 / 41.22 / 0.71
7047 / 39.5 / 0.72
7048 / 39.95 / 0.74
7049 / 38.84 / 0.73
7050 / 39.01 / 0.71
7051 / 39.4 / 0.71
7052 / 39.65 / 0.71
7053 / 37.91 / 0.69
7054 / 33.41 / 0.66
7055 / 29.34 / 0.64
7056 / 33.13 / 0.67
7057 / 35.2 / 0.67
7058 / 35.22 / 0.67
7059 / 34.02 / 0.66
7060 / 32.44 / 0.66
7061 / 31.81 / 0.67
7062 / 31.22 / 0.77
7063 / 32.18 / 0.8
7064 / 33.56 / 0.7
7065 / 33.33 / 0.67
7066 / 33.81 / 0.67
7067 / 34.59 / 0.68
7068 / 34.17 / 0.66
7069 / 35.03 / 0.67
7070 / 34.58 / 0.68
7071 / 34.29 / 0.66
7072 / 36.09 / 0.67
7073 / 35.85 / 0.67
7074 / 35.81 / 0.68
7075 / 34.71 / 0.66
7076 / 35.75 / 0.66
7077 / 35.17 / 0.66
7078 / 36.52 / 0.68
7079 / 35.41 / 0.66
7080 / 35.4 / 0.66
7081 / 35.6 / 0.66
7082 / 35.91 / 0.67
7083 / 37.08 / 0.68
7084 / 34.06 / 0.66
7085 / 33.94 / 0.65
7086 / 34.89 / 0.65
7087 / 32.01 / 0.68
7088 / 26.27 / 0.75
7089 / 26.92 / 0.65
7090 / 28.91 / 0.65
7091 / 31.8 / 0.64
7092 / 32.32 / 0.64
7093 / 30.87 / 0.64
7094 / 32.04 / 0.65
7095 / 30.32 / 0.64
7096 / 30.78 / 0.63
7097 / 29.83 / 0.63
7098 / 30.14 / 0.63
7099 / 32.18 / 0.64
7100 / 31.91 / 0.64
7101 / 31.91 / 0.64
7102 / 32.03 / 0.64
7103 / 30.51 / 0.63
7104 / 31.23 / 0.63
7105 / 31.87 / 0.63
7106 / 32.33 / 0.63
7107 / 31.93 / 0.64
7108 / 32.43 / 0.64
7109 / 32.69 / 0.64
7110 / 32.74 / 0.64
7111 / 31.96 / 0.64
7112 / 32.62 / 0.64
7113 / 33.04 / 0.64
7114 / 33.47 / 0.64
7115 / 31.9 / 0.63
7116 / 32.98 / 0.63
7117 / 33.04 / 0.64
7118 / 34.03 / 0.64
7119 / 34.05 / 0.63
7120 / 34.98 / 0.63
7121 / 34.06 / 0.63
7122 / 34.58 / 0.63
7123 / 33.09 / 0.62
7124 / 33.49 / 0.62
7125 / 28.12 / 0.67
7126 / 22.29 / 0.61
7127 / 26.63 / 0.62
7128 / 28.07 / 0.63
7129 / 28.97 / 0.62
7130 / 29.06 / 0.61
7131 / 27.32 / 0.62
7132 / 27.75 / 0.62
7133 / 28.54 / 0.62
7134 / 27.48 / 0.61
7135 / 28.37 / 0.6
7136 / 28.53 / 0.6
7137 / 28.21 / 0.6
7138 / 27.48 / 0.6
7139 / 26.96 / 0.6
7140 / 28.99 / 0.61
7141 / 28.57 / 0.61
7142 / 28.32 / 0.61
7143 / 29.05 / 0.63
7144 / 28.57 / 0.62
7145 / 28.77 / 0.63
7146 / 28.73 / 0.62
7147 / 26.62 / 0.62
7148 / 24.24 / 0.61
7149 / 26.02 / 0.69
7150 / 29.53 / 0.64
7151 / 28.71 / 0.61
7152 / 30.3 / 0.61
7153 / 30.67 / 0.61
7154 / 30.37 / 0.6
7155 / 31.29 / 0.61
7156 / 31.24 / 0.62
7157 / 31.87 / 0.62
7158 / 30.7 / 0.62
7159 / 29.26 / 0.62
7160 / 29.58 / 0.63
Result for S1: -0.15 mag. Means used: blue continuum 33.6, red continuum 32.5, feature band 37.8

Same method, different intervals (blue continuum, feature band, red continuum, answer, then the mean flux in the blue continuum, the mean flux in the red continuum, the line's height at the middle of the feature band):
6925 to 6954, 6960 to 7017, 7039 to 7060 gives 0.02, 32.5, 37.7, 34.8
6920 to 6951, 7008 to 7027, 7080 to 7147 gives -0.13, 32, 30.9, 31.5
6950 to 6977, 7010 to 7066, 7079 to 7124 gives -0.11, 33.7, 32.5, 33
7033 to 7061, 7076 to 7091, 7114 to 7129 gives 0.03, 37.4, 31.5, 34.5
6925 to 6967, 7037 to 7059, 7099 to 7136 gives -0.19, 32.9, 31.1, 31.9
